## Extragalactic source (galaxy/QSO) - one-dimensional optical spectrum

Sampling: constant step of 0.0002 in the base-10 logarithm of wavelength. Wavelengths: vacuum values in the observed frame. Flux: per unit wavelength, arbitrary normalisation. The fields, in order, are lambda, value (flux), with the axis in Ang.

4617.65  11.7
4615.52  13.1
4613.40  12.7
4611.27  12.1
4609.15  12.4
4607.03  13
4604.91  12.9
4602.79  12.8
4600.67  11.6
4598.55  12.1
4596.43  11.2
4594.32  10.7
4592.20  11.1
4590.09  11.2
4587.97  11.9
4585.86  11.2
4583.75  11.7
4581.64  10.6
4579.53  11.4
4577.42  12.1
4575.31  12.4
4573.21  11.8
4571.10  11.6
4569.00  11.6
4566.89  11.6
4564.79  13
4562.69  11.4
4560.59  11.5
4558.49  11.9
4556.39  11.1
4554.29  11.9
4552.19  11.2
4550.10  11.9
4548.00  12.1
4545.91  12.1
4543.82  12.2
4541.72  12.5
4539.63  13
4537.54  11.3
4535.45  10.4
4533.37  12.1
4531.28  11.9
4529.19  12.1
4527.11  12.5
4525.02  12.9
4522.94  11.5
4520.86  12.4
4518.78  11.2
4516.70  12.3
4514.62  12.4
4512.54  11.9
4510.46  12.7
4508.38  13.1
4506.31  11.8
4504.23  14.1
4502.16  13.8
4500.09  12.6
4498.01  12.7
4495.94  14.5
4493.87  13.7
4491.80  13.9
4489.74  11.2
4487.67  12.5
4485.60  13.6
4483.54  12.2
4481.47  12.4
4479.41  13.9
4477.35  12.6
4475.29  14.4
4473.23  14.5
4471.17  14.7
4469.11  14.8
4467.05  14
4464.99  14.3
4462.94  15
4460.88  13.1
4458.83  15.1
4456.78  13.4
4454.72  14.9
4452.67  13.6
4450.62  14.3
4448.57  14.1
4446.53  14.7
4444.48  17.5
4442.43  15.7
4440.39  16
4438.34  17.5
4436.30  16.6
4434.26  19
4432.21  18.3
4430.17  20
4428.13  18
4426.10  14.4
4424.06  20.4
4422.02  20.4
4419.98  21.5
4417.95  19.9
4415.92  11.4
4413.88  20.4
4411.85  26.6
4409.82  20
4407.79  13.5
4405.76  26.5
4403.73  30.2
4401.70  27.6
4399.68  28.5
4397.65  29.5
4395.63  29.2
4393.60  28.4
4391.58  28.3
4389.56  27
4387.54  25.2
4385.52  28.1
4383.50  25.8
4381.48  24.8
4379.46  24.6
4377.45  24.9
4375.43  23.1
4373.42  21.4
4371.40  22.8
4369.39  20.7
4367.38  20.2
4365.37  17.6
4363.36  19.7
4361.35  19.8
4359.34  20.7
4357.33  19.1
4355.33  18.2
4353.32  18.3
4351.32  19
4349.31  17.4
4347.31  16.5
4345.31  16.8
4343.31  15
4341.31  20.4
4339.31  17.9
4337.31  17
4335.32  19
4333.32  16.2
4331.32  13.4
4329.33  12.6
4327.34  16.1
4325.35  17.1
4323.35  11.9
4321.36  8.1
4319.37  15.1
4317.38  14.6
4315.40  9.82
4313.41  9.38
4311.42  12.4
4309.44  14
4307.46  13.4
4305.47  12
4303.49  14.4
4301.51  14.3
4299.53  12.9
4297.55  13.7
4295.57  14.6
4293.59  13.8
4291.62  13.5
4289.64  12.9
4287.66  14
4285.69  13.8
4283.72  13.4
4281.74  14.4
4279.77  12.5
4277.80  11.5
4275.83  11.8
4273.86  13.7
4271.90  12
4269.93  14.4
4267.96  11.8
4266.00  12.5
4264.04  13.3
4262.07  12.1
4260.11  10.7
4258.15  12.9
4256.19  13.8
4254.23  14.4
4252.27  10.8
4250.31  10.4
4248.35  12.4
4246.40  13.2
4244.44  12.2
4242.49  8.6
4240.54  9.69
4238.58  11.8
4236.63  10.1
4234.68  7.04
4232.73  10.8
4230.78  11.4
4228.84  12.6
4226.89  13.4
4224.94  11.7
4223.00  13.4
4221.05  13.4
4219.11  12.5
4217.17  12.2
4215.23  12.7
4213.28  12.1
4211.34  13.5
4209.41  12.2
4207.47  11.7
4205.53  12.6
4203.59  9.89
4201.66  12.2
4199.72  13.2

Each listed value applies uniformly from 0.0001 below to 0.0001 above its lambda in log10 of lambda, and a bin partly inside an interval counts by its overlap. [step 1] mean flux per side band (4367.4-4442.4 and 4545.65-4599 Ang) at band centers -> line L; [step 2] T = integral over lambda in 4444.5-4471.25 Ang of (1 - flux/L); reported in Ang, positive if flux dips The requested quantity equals 6.4 Ang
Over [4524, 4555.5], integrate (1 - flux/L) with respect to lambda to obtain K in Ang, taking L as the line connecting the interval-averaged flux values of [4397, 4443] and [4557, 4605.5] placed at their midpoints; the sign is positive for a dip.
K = 4.39 Ang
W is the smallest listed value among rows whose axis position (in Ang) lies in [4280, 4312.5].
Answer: 12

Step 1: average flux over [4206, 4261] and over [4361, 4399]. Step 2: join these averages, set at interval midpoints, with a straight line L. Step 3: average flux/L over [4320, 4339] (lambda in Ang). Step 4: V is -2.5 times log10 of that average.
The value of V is 0.339 mag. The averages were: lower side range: 11.9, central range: 14.7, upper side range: 24.4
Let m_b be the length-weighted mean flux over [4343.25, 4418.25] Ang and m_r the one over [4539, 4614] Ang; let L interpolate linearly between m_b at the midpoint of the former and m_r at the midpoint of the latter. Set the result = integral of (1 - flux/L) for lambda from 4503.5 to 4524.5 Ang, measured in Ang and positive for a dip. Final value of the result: 4.0 Ang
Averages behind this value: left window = 22.4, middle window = 12.3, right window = 11.9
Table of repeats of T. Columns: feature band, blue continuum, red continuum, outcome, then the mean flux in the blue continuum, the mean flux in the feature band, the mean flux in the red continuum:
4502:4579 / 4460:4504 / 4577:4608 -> 3.06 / 13.6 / 12.1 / 11.7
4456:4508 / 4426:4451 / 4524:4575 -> 4.59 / 16.8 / 13.5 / 11.9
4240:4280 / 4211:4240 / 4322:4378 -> 4.27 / 11.8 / 12.2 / 18.2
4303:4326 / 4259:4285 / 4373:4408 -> 6.46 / 12.6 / 12.6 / 26.3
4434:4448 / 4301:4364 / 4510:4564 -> -2.91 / 15.6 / 16.5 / 11.9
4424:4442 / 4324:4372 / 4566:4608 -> -2.16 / 17.9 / 17.6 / 11.7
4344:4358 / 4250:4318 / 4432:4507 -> -4.62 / 12.9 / 17.8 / 14.3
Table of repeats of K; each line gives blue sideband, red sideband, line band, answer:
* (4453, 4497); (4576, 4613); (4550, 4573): 1.2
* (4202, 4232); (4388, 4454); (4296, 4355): 6.9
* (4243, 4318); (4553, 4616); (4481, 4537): -2.0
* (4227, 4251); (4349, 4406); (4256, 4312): 7.0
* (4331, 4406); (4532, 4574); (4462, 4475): 1.6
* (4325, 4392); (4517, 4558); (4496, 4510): 0.4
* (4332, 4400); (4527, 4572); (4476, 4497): 3.0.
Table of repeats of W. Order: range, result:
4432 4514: 11.2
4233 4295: 7.04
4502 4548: 10.4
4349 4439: 11.4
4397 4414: 13.5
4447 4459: 13.4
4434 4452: 14.1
